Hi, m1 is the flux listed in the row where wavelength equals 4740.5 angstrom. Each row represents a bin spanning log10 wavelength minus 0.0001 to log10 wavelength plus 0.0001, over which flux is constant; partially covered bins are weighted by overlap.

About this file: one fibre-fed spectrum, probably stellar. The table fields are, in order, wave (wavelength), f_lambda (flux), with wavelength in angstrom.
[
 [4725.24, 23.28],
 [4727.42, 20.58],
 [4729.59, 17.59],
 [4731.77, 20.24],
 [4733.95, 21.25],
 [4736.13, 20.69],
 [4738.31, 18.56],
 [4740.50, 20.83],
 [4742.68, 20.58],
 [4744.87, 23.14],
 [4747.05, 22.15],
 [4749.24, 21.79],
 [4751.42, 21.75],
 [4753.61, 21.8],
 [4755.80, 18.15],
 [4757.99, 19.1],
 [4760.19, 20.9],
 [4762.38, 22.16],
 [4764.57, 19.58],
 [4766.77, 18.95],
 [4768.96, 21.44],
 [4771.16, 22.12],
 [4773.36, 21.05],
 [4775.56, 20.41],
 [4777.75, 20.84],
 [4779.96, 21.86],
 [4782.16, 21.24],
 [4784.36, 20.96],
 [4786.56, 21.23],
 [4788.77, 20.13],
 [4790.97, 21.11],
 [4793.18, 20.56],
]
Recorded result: 20.83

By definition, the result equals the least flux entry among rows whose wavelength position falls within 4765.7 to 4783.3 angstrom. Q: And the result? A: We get 18.95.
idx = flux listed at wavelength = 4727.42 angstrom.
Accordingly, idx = 20.58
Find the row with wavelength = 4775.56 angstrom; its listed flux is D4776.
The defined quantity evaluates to 20.41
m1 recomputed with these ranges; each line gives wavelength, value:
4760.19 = 20.9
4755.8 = 18.15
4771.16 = 22.12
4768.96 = 21.44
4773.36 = 21.05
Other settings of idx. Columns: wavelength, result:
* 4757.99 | 19.1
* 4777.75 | 20.84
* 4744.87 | 23.14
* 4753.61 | 21.8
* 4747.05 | 22.15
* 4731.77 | 20.24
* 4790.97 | 21.11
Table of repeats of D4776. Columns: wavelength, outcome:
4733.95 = 21.25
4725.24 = 23.28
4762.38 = 22.16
